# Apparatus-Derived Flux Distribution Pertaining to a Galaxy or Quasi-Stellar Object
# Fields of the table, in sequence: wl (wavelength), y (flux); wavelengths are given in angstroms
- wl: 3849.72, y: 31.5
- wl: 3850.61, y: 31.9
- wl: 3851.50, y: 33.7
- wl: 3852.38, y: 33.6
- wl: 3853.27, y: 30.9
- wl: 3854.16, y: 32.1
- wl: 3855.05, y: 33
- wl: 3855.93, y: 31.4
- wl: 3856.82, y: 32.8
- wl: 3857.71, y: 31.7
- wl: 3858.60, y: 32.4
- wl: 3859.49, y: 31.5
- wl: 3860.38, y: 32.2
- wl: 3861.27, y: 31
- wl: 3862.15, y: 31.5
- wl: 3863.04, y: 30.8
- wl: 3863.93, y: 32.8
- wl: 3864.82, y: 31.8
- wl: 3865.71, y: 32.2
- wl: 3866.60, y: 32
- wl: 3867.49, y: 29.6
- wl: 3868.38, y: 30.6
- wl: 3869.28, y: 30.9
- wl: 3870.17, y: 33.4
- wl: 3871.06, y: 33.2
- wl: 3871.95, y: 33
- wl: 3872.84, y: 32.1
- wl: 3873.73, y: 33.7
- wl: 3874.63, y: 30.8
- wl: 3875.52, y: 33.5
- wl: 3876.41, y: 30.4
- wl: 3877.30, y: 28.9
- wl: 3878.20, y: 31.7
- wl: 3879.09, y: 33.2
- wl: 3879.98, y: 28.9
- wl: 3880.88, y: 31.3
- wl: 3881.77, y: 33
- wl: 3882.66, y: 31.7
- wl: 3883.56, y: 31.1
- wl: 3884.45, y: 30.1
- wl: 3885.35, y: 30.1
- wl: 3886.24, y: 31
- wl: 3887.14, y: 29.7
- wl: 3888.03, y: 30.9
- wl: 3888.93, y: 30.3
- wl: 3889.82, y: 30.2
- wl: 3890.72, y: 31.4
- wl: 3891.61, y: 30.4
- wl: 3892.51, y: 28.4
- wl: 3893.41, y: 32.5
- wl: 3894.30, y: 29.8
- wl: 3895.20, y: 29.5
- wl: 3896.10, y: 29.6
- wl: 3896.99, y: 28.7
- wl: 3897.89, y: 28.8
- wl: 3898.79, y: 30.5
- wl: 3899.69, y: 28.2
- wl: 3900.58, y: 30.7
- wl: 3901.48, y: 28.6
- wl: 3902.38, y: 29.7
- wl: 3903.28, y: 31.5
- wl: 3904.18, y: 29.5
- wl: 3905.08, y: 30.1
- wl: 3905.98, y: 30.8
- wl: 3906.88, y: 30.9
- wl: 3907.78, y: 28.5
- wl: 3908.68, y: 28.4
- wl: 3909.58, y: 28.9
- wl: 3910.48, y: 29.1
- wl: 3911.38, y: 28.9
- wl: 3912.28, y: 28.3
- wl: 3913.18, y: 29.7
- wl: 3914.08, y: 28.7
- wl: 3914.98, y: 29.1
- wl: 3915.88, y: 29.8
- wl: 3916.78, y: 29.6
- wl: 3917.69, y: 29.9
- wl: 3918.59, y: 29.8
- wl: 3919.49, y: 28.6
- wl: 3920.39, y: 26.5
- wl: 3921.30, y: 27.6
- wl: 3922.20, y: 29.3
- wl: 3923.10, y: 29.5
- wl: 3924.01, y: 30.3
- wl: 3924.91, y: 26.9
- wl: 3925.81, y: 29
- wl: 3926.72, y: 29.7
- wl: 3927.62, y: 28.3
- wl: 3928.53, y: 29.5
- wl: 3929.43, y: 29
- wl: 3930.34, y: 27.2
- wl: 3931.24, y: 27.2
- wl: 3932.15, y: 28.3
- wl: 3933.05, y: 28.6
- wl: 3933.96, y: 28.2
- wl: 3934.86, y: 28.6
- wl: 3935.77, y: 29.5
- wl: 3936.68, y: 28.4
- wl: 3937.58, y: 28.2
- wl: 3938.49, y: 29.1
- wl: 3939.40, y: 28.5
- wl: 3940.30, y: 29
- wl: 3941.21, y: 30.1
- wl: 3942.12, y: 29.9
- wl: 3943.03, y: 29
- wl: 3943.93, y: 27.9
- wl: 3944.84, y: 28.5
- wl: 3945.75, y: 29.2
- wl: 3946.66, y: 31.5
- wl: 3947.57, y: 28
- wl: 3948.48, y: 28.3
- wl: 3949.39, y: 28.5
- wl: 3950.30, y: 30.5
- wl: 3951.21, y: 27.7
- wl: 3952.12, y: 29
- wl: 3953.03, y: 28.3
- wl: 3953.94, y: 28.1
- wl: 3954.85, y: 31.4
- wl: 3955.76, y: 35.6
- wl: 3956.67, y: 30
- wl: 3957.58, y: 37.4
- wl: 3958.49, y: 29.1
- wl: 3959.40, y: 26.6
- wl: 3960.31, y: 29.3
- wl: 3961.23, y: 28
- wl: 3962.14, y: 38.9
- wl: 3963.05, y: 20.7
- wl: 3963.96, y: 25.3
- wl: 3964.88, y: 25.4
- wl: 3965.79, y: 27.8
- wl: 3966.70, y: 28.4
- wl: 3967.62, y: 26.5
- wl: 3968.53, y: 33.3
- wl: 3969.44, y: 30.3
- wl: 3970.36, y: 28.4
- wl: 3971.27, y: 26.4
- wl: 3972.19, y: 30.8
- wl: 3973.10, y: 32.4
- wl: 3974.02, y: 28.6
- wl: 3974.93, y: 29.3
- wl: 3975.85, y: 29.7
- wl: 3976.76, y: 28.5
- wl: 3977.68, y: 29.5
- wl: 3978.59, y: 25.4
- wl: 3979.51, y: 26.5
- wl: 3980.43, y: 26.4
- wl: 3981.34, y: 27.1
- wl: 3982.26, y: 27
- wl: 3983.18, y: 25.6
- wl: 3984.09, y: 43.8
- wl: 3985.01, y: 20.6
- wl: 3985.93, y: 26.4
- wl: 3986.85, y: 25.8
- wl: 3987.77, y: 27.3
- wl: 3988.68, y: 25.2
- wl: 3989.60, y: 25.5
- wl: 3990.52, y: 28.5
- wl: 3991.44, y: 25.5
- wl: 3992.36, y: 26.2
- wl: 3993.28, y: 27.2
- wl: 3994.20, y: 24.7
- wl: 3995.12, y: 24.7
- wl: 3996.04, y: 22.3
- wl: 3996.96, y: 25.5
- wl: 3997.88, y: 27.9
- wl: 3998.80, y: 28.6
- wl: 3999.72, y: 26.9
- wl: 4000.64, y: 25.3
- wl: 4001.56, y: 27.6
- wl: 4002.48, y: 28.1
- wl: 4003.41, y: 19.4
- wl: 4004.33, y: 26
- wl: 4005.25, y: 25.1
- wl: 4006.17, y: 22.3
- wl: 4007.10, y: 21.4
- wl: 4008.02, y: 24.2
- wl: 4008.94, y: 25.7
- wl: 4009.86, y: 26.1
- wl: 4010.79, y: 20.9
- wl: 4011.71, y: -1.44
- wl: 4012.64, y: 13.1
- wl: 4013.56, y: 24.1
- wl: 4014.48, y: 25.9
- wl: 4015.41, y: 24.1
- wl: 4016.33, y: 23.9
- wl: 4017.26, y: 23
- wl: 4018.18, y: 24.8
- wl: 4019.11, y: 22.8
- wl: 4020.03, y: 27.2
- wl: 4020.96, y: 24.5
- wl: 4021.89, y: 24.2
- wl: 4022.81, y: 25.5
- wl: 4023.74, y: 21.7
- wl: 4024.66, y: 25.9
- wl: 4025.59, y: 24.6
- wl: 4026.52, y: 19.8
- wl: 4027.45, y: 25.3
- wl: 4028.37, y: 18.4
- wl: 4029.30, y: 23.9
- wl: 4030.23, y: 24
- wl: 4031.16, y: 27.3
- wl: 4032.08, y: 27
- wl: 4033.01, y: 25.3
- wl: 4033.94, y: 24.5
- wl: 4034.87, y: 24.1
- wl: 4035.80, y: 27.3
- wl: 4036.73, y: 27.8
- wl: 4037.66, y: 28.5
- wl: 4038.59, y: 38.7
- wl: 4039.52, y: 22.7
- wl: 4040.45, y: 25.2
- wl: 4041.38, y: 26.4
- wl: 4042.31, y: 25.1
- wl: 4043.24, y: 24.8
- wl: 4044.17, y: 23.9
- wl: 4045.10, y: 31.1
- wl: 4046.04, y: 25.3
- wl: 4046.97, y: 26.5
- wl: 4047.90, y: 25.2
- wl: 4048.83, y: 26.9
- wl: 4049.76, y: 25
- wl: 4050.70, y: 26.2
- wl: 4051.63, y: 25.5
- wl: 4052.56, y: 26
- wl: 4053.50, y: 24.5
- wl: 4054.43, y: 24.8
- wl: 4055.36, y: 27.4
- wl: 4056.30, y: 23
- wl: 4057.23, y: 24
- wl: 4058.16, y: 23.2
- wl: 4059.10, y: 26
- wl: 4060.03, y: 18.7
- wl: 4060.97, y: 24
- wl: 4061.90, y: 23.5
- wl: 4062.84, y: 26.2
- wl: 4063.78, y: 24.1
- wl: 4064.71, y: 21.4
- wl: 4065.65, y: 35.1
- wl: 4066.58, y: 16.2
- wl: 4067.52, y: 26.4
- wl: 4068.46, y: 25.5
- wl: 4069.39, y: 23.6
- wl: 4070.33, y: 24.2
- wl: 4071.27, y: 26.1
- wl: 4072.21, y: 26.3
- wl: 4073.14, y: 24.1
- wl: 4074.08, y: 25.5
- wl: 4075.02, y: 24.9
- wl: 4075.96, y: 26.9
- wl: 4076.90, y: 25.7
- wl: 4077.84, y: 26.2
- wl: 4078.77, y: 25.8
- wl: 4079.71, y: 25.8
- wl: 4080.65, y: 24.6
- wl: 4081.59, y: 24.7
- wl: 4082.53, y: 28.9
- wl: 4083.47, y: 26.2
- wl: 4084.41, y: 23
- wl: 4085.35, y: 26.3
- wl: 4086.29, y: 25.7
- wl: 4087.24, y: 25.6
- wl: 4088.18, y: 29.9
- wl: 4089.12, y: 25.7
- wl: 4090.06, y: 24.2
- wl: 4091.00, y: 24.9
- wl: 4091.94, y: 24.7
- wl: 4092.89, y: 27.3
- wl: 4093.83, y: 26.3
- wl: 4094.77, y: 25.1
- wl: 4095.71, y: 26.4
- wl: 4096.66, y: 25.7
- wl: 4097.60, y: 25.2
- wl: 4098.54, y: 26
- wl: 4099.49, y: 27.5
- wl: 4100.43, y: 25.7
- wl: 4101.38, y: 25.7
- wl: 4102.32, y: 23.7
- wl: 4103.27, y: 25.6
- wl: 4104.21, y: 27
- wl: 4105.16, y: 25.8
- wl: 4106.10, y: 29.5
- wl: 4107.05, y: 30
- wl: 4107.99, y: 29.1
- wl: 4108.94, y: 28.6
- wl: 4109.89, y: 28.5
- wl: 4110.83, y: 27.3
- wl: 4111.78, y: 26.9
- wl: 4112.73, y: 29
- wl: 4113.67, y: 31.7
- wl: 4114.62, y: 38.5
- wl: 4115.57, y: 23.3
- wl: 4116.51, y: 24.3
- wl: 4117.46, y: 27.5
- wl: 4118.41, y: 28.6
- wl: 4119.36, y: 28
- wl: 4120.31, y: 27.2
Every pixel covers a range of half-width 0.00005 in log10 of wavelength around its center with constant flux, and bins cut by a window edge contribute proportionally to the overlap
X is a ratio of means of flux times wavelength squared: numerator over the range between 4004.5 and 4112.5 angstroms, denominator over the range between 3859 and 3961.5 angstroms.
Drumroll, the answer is 0.90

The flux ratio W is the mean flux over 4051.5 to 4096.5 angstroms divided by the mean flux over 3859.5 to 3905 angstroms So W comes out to 0.82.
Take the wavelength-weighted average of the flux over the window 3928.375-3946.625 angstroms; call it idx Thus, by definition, 28.8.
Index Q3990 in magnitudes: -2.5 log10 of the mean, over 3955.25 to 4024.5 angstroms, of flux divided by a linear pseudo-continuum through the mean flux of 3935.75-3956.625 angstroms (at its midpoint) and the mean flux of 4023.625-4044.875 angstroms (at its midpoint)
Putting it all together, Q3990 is 0.05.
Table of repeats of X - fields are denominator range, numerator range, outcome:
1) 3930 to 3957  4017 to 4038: 0.88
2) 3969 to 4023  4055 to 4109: 1.05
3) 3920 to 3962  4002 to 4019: 0.78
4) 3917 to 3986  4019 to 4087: 0.92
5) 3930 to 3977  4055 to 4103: 0.92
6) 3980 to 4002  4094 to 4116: 1.09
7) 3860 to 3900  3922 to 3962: 0.97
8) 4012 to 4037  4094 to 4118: 1.19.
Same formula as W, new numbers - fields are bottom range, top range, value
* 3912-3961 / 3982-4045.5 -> 0.86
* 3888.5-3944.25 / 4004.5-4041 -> 0.82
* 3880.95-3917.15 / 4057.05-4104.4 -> 0.85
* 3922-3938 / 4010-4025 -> 0.77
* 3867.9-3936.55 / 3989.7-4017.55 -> 0.80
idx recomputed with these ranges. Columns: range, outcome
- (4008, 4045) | 24.1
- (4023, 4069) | 25.2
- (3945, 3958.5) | 30.2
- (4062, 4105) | 25.6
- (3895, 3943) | 29.1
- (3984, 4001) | 26.4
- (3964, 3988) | 28.3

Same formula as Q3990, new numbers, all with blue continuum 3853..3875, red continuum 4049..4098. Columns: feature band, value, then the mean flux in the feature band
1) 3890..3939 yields 0.04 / 29.2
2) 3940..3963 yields -0.03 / 29.8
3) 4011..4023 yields 0.24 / 21.6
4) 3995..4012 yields 0.16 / 23.7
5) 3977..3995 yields 0.04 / 27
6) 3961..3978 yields -0.01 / 28.9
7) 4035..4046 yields -0.04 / 27.2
